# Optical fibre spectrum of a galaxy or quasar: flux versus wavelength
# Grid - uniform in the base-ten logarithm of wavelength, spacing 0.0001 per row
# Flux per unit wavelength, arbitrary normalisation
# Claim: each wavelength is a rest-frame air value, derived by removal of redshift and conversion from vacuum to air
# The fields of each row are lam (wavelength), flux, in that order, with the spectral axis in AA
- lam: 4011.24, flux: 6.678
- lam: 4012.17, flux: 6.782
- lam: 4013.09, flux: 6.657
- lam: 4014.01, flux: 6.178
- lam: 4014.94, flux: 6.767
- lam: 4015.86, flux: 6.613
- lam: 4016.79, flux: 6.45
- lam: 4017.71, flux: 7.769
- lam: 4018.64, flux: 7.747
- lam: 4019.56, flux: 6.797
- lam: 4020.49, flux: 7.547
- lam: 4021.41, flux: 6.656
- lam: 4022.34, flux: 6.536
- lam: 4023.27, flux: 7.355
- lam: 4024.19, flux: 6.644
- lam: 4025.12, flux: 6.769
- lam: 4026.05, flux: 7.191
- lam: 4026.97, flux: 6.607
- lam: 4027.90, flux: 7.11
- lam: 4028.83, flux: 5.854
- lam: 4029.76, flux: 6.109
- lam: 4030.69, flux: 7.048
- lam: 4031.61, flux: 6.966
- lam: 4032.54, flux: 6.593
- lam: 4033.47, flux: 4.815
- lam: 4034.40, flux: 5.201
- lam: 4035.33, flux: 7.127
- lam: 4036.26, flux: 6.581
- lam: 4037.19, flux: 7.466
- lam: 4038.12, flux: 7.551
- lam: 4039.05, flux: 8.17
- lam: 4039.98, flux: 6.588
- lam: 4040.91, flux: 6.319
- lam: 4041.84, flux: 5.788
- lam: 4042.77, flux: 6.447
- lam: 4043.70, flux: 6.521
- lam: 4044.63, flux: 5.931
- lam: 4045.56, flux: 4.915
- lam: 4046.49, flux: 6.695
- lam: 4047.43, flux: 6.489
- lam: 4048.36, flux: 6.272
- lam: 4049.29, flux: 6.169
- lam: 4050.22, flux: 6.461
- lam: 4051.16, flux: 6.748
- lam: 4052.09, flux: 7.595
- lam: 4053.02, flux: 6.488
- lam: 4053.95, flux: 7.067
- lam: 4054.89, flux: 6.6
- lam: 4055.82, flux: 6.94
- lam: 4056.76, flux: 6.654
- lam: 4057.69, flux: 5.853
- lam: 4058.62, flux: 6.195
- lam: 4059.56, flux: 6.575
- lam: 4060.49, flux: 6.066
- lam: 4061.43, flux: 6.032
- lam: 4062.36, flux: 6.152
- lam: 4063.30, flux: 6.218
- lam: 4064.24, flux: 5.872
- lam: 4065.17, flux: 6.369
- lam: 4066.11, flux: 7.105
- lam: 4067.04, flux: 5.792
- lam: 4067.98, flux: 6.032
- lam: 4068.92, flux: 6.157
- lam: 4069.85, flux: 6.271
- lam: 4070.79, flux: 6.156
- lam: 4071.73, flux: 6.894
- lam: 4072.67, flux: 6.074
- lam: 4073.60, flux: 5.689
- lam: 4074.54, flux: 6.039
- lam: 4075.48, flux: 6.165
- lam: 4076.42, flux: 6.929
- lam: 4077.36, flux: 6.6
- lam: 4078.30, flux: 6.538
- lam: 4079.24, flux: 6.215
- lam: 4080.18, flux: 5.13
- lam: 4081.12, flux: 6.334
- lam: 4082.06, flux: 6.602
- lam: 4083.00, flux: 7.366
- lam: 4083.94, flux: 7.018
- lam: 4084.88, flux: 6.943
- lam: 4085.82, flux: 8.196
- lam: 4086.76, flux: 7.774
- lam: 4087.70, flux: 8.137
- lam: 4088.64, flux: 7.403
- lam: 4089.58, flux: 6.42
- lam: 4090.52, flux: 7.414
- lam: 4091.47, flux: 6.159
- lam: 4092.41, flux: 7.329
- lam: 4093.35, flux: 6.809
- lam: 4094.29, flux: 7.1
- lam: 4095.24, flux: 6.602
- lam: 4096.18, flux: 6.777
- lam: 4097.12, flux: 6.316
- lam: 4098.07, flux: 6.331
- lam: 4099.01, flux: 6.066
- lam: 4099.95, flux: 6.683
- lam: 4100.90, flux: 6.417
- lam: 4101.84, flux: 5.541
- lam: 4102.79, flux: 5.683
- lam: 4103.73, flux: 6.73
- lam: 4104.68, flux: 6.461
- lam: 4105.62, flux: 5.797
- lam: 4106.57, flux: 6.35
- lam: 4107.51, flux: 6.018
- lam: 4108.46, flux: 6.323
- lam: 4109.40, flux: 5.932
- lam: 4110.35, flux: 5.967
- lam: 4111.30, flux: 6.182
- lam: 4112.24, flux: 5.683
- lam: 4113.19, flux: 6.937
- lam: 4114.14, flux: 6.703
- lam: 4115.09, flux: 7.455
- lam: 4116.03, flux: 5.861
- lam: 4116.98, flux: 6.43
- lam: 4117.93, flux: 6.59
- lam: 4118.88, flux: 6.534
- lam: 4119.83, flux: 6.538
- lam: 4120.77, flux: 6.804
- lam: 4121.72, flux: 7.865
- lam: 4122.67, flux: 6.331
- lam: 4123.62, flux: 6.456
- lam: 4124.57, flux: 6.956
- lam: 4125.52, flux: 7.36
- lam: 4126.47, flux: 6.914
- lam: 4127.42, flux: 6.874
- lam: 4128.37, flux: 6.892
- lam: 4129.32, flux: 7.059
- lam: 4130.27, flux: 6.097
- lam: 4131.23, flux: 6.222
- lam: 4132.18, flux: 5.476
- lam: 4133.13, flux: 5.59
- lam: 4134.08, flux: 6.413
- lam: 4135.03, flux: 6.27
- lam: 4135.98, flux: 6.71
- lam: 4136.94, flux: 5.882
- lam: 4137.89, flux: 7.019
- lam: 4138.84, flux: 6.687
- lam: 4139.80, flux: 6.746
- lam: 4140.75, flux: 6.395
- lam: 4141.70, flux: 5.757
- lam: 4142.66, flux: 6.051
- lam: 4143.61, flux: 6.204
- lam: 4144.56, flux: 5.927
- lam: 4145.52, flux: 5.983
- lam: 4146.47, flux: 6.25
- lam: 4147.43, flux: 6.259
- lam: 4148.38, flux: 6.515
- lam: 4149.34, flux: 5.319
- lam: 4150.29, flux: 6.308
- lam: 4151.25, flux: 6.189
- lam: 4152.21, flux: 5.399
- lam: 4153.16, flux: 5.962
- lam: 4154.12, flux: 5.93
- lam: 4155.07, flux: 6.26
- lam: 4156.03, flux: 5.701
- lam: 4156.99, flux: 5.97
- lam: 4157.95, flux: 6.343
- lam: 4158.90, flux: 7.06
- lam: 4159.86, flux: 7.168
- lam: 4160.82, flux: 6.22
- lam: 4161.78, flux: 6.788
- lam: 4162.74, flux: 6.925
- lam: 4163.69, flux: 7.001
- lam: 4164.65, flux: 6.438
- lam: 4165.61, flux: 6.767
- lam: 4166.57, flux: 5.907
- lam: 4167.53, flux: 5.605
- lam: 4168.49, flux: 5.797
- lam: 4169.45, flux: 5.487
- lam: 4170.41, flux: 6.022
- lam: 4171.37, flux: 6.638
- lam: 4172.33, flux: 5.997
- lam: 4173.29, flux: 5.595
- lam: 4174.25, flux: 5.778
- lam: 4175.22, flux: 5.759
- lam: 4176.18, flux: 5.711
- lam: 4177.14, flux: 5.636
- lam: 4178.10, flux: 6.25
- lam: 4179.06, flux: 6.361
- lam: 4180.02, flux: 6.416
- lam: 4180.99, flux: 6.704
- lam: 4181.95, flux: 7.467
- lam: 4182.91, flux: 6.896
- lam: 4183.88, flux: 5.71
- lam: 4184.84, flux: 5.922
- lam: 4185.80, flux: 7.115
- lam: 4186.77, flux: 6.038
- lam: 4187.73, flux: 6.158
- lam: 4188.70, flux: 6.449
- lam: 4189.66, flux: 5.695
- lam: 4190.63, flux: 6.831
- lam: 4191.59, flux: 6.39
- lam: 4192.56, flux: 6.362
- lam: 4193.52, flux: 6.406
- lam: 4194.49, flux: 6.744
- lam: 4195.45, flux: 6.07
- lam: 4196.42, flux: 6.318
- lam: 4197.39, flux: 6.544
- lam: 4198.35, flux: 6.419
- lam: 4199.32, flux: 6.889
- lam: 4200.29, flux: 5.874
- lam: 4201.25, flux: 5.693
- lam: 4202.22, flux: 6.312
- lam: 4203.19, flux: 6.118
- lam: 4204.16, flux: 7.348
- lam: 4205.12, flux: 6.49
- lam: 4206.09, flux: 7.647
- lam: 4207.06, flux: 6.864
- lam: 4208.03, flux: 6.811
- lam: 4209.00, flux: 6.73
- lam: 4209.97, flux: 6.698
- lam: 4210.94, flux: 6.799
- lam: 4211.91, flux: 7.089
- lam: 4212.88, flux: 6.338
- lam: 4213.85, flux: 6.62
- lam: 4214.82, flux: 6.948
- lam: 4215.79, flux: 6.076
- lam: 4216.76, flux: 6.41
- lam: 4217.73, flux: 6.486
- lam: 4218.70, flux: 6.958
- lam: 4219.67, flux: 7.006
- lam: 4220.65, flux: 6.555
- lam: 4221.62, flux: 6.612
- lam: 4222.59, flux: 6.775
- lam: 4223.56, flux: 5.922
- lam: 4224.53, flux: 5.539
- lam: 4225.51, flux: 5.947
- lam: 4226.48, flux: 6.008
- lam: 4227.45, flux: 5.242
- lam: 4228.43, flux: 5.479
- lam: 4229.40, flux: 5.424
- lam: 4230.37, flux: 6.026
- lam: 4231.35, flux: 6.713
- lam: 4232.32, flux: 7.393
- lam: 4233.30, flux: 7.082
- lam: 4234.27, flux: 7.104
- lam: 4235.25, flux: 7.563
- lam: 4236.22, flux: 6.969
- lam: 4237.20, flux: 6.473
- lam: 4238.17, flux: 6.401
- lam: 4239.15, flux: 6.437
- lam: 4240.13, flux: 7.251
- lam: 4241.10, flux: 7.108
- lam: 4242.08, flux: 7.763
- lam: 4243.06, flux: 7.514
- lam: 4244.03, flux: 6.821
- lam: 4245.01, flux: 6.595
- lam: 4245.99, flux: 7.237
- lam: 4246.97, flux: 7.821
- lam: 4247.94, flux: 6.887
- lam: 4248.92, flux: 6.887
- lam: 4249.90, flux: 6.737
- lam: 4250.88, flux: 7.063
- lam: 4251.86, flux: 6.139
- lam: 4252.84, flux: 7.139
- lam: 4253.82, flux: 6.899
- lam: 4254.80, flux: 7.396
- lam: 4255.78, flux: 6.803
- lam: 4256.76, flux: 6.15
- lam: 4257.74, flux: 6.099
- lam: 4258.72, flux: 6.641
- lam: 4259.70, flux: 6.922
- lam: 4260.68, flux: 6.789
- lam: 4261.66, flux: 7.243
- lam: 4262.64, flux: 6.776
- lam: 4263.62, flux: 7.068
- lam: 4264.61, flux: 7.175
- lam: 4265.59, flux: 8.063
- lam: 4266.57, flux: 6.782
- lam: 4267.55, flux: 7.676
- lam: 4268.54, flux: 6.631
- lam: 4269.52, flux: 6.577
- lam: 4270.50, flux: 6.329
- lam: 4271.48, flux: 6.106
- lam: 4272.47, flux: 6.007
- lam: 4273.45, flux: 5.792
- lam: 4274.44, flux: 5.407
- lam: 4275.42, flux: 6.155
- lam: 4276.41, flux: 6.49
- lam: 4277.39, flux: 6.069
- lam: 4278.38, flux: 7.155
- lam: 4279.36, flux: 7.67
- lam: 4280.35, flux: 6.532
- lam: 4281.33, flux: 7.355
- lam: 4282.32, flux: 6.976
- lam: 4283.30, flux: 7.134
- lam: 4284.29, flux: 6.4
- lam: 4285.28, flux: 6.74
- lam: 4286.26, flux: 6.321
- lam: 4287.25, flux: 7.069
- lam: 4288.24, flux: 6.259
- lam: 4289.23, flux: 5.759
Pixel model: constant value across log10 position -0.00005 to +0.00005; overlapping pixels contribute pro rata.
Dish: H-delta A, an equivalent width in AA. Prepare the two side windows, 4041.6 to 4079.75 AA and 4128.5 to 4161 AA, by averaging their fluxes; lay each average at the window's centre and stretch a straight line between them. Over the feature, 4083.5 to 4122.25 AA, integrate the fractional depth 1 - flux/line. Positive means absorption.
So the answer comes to -2.2 AA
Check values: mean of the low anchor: 6.34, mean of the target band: 6.64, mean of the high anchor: 6.22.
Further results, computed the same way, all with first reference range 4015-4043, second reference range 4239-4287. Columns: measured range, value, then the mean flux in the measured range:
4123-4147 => 1.3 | 6.41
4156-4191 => 2.6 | 6.28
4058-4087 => 1.5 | 6.42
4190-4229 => 2.0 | 6.45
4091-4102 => 0.4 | 6.54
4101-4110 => 0.9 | 6.11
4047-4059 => 0.3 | 6.59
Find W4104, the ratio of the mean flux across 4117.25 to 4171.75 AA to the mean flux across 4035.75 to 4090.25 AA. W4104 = 0.97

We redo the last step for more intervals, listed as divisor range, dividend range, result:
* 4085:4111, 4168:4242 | 0.97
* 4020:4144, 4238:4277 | 1.04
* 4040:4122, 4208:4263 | 1.03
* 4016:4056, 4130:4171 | 0.93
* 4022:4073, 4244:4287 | 1.04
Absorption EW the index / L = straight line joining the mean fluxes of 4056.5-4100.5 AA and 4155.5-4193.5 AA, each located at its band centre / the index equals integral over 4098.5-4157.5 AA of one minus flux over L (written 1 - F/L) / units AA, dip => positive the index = 0.8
